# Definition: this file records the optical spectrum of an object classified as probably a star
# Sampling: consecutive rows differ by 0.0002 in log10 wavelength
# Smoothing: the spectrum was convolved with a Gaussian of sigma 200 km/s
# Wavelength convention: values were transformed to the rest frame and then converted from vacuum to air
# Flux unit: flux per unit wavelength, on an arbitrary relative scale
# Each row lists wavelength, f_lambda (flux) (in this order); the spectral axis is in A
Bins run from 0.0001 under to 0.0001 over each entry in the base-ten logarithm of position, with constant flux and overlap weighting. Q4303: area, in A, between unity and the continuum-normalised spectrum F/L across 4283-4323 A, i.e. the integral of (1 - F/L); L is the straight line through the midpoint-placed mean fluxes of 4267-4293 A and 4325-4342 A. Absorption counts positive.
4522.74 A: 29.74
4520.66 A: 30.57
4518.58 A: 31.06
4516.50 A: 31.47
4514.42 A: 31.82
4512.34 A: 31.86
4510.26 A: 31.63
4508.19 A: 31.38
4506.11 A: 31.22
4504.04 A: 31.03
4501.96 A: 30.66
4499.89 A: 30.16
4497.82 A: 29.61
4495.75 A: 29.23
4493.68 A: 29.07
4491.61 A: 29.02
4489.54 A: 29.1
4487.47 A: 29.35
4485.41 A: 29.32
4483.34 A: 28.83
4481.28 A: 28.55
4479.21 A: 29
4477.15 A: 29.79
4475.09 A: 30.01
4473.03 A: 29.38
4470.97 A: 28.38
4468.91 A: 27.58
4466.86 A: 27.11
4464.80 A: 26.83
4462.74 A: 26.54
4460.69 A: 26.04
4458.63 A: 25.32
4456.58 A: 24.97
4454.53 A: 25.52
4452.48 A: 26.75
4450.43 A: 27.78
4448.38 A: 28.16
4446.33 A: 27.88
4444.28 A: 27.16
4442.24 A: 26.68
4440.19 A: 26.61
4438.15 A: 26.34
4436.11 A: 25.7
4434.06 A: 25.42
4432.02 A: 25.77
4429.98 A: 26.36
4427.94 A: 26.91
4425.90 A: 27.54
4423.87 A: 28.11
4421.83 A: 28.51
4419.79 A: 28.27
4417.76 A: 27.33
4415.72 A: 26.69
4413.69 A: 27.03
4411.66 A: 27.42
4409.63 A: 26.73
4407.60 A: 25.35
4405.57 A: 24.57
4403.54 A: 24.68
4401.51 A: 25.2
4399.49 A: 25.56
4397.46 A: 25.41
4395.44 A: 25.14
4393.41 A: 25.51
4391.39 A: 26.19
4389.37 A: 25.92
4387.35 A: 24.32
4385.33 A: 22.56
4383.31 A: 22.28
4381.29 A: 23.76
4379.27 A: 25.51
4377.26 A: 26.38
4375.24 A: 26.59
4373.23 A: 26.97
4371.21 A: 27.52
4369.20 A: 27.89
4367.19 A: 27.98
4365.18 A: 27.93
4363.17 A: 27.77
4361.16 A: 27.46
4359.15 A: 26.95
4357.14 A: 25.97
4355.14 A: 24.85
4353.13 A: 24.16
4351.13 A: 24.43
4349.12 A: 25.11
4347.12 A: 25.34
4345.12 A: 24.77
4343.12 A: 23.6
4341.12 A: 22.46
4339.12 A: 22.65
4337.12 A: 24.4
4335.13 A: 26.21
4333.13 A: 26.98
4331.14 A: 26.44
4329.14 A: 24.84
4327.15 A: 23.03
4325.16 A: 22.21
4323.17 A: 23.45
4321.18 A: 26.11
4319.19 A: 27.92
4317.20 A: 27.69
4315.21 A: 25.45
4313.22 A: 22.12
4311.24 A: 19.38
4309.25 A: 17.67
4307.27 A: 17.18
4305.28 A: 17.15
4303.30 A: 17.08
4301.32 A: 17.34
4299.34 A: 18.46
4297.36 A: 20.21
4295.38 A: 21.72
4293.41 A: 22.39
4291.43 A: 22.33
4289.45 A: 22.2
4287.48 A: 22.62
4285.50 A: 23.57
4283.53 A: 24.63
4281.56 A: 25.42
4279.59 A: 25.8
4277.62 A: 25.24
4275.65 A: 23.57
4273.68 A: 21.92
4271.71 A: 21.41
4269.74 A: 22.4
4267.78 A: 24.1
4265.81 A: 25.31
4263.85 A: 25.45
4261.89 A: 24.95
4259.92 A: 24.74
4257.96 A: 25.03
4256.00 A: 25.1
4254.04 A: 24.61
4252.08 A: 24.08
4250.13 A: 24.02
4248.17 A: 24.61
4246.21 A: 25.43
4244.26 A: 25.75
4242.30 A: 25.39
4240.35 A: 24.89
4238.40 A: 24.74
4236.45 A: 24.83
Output 3.73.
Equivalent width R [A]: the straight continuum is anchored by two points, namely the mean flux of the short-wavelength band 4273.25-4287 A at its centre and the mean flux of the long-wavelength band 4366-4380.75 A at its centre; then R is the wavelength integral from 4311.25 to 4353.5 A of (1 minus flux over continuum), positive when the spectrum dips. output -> 1.9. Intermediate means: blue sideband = 24.3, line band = 24.6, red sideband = 26.9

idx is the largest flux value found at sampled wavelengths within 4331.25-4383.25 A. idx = 27.98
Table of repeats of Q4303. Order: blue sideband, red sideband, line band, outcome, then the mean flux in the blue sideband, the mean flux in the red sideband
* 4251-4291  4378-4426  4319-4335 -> -0.15 A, 24.1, 25.8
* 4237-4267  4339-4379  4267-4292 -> 1.68 A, 24.9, 25.9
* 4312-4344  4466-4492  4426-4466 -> 2.12 A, 24.7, 28.9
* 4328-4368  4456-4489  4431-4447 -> 0.53 A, 25.5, 28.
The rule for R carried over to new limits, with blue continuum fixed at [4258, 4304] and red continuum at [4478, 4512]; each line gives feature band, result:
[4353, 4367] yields -0.7 A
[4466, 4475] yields 0.2 A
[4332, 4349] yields 0.1 A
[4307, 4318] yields 1.0 A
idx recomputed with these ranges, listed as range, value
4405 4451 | 28.51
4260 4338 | 27.92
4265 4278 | 25.31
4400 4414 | 27.42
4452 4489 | 30.01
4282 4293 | 24.63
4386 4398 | 26.19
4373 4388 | 26.97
